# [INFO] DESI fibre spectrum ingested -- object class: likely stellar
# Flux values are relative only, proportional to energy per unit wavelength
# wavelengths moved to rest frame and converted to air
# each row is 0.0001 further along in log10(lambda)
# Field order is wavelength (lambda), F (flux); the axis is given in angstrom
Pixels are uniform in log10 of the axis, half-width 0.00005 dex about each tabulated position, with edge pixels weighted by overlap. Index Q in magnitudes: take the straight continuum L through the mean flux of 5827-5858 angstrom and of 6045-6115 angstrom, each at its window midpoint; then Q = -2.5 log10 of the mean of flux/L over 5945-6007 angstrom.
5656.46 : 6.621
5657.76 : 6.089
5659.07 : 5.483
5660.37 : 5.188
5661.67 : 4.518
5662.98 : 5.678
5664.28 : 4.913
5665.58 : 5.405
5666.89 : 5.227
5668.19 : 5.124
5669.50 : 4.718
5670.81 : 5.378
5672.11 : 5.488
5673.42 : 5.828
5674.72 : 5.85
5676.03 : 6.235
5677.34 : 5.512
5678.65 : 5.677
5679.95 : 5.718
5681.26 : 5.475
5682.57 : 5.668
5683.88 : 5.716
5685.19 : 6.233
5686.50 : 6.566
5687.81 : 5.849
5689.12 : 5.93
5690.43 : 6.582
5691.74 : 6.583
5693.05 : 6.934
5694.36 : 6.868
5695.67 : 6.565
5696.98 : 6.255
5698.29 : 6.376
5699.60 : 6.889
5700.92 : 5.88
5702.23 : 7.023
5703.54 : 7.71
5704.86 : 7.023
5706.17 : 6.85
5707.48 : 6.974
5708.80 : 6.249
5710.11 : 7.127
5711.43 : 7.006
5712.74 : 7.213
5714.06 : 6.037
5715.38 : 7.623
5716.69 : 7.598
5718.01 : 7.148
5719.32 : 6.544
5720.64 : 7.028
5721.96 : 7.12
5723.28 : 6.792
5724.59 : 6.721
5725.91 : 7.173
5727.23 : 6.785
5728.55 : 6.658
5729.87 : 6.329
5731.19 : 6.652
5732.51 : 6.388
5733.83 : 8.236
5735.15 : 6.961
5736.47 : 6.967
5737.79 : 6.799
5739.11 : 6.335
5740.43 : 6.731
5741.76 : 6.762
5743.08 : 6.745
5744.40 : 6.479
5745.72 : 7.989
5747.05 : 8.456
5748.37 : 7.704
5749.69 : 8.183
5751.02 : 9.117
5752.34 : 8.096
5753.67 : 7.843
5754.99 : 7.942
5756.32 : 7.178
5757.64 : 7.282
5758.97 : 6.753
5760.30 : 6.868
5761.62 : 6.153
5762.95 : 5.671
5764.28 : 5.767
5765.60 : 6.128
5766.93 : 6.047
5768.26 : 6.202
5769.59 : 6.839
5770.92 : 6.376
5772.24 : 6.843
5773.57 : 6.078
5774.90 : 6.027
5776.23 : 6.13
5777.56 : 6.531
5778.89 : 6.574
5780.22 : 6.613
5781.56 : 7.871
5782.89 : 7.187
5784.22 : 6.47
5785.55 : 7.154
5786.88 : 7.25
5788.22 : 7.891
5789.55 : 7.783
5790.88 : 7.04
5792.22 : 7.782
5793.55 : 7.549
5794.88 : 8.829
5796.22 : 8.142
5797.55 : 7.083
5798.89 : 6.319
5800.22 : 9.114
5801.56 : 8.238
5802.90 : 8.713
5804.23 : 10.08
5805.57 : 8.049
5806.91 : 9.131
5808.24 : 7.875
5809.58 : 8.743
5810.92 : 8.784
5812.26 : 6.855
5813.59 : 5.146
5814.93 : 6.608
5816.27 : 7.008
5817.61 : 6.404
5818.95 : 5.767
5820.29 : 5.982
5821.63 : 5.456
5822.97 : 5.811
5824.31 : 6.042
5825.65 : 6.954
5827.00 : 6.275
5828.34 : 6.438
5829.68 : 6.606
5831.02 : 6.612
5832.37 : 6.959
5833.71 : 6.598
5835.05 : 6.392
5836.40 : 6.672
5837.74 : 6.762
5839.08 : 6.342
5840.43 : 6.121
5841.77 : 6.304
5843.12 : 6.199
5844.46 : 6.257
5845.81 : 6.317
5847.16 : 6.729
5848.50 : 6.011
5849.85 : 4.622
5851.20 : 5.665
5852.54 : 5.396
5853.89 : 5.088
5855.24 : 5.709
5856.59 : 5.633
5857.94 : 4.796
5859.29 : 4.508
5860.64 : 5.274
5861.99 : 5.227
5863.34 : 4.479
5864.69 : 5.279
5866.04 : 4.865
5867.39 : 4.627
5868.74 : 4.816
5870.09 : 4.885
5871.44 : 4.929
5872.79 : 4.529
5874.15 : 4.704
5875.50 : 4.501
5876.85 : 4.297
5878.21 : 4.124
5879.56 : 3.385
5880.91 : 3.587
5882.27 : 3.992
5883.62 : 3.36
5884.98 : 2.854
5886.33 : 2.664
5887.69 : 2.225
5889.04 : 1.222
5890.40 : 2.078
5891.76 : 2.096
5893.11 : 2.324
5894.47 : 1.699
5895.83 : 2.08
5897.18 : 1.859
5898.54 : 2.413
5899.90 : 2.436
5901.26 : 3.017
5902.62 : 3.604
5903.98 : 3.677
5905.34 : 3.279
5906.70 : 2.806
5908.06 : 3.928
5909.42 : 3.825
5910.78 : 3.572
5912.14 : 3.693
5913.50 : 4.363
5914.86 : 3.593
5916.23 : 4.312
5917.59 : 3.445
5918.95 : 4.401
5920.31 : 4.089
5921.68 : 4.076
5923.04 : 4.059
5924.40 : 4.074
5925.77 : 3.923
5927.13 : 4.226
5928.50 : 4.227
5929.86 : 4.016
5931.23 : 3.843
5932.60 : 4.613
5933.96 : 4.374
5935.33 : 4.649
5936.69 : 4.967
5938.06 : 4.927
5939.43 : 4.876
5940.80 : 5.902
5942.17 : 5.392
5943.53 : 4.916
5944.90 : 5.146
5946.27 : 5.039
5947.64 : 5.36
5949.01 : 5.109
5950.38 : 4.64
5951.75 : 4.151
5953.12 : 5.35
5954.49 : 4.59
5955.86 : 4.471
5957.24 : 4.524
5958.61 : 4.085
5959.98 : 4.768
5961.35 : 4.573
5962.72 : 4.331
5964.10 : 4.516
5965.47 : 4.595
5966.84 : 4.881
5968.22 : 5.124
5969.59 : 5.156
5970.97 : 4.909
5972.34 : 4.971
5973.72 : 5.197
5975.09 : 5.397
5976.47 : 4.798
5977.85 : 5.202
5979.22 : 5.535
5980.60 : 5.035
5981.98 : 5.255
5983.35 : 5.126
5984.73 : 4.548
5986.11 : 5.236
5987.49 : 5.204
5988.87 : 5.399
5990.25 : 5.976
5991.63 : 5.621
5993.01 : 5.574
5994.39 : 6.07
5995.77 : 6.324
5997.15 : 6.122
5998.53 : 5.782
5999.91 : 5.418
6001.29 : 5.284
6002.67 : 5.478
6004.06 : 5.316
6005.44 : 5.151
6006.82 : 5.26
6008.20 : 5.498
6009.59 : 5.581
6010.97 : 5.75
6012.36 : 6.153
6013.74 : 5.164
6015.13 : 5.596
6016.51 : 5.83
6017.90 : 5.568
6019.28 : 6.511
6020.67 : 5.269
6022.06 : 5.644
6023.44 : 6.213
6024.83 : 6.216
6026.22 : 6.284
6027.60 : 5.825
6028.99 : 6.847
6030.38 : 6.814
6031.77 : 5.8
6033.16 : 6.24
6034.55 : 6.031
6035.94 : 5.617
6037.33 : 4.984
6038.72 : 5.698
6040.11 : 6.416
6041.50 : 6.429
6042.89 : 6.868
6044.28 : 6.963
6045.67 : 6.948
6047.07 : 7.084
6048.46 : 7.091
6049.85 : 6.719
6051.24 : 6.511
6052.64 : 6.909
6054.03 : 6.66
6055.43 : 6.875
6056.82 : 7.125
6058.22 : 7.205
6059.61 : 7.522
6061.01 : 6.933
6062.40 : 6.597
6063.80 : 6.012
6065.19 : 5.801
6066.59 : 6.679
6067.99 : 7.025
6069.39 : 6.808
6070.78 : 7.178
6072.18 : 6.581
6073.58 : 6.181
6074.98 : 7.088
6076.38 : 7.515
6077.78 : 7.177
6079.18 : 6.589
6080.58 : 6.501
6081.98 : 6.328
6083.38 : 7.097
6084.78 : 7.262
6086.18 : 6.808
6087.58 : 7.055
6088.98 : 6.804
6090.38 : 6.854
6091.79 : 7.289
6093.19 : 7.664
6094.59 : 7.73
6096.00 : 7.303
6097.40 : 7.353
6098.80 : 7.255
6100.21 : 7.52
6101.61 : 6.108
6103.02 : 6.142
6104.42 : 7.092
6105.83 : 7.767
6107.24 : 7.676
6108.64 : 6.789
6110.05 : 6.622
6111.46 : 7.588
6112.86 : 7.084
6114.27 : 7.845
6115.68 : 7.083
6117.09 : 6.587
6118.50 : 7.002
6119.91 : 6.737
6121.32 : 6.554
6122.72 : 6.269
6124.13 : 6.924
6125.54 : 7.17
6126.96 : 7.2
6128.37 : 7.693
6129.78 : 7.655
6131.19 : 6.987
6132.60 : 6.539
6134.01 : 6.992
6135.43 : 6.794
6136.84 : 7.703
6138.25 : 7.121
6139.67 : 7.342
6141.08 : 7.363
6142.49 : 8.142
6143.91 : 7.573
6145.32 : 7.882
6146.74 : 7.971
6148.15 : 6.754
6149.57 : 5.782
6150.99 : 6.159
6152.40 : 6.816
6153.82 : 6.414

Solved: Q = 0.28 mag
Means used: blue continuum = 6.13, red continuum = 6.97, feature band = 5.12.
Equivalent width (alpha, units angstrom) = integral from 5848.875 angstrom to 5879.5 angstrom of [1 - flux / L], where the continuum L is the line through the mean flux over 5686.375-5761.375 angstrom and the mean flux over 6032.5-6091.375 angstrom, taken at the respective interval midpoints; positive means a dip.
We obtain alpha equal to 8.8 angstrom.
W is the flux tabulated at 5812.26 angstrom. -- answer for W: 6.855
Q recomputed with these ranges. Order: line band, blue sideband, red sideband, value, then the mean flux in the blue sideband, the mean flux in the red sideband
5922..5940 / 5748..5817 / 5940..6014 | 0.29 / 7.3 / 5.19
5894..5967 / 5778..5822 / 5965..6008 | 0.39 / 7.45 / 5.33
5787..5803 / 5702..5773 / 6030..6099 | -0.13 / 6.98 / 6.76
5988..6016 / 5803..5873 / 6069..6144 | 0.19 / 6.19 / 7.07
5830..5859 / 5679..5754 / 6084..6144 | 0.15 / 6.86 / 7.14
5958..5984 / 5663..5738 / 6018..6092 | 0.31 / 6.42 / 6.58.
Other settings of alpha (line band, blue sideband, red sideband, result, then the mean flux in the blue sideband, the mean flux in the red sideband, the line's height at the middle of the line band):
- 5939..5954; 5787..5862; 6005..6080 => 3.3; 6.74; 6.36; 6.53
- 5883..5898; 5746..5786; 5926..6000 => 9.2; 6.94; 4.99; 5.71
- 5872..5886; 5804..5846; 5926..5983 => 4.8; 6.77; 4.82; 5.95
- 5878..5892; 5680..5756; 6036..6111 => 8.2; 6.9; 6.85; 6.87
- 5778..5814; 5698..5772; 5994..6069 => -4.9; 6.96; 6.18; 6.8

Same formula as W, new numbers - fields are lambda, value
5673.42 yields 5.828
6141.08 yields 7.363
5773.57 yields 6.078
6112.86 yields 7.084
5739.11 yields 6.335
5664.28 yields 4.913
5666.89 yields 5.227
